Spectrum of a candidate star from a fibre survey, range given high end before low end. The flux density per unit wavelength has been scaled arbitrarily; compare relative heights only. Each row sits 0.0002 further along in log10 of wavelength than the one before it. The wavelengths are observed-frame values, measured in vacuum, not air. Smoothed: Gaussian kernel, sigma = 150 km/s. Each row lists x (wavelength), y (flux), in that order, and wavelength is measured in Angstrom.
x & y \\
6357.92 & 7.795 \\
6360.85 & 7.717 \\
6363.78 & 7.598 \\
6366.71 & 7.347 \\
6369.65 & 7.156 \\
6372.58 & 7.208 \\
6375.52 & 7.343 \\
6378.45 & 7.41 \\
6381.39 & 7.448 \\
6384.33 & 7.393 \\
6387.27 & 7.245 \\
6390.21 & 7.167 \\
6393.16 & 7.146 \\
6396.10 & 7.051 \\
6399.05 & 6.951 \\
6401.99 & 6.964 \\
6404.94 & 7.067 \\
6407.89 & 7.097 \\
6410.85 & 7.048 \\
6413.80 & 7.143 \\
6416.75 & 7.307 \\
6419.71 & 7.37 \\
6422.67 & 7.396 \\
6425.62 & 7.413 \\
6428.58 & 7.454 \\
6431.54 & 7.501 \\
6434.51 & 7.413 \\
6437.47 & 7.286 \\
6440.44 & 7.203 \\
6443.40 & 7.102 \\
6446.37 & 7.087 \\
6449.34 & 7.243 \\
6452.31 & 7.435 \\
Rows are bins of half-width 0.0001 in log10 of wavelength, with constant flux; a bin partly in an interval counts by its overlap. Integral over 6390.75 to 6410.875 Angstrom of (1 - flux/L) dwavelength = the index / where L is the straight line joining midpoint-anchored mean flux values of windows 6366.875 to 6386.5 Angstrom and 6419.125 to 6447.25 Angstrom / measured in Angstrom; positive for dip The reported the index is 0.75 Angstrom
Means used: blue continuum 7.32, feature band 7.05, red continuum 7.33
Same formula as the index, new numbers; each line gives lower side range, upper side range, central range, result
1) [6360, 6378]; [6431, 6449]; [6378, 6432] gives 0.6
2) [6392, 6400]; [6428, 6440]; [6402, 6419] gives 0.1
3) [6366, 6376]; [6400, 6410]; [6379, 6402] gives -0.2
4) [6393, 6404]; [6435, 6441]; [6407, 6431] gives -0.5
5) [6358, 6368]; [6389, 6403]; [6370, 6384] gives 0.0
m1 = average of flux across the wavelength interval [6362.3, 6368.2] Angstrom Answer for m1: 7.46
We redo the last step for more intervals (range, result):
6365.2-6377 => 7.27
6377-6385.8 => 7.42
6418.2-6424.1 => 7.37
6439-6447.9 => 7.13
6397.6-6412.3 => 7.02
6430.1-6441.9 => 7.35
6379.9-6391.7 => 7.31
